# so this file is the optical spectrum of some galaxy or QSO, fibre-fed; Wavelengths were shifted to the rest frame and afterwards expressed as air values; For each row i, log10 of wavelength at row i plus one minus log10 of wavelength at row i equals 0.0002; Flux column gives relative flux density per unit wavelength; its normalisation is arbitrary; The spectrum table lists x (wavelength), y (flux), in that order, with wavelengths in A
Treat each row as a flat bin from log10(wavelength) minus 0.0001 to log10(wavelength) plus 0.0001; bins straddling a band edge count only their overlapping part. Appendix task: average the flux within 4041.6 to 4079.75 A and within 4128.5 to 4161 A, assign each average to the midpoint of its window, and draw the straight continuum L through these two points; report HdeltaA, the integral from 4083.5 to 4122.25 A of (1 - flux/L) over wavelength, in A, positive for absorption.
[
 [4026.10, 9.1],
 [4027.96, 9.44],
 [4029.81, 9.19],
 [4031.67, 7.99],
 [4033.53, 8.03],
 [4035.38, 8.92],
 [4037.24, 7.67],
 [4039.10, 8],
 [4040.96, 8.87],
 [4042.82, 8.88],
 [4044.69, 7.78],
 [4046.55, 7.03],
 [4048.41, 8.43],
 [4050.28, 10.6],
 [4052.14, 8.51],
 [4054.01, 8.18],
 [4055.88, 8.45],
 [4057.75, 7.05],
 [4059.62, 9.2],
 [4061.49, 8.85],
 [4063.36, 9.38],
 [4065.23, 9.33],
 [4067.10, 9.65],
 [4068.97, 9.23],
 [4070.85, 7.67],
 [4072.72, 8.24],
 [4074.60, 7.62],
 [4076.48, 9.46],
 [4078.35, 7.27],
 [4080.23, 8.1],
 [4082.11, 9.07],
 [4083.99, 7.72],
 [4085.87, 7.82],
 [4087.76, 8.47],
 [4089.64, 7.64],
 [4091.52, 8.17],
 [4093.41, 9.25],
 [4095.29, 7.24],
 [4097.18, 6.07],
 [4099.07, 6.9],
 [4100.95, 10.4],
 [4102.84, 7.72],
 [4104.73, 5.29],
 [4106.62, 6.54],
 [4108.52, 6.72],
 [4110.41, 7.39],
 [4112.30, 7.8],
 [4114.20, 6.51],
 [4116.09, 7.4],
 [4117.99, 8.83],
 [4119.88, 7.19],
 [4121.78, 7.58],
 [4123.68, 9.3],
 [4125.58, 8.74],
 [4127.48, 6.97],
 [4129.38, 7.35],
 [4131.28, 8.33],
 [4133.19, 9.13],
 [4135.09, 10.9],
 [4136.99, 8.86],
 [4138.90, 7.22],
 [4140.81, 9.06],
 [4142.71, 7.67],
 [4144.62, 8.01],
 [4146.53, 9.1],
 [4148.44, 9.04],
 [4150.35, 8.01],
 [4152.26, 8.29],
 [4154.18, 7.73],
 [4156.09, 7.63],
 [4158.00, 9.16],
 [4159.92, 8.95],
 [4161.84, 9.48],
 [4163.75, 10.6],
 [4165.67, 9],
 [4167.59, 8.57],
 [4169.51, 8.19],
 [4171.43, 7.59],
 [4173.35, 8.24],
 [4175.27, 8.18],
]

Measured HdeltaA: 4.4 A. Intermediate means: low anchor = 8.54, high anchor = 8.5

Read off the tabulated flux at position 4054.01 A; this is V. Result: 8.18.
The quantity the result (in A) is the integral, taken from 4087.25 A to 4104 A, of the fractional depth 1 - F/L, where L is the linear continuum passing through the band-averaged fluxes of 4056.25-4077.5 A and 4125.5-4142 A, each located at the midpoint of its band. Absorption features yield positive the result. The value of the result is 1.3 A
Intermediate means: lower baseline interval 8.69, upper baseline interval 8.48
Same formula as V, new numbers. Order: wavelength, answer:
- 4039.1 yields 8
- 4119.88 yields 7.19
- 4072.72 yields 8.24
